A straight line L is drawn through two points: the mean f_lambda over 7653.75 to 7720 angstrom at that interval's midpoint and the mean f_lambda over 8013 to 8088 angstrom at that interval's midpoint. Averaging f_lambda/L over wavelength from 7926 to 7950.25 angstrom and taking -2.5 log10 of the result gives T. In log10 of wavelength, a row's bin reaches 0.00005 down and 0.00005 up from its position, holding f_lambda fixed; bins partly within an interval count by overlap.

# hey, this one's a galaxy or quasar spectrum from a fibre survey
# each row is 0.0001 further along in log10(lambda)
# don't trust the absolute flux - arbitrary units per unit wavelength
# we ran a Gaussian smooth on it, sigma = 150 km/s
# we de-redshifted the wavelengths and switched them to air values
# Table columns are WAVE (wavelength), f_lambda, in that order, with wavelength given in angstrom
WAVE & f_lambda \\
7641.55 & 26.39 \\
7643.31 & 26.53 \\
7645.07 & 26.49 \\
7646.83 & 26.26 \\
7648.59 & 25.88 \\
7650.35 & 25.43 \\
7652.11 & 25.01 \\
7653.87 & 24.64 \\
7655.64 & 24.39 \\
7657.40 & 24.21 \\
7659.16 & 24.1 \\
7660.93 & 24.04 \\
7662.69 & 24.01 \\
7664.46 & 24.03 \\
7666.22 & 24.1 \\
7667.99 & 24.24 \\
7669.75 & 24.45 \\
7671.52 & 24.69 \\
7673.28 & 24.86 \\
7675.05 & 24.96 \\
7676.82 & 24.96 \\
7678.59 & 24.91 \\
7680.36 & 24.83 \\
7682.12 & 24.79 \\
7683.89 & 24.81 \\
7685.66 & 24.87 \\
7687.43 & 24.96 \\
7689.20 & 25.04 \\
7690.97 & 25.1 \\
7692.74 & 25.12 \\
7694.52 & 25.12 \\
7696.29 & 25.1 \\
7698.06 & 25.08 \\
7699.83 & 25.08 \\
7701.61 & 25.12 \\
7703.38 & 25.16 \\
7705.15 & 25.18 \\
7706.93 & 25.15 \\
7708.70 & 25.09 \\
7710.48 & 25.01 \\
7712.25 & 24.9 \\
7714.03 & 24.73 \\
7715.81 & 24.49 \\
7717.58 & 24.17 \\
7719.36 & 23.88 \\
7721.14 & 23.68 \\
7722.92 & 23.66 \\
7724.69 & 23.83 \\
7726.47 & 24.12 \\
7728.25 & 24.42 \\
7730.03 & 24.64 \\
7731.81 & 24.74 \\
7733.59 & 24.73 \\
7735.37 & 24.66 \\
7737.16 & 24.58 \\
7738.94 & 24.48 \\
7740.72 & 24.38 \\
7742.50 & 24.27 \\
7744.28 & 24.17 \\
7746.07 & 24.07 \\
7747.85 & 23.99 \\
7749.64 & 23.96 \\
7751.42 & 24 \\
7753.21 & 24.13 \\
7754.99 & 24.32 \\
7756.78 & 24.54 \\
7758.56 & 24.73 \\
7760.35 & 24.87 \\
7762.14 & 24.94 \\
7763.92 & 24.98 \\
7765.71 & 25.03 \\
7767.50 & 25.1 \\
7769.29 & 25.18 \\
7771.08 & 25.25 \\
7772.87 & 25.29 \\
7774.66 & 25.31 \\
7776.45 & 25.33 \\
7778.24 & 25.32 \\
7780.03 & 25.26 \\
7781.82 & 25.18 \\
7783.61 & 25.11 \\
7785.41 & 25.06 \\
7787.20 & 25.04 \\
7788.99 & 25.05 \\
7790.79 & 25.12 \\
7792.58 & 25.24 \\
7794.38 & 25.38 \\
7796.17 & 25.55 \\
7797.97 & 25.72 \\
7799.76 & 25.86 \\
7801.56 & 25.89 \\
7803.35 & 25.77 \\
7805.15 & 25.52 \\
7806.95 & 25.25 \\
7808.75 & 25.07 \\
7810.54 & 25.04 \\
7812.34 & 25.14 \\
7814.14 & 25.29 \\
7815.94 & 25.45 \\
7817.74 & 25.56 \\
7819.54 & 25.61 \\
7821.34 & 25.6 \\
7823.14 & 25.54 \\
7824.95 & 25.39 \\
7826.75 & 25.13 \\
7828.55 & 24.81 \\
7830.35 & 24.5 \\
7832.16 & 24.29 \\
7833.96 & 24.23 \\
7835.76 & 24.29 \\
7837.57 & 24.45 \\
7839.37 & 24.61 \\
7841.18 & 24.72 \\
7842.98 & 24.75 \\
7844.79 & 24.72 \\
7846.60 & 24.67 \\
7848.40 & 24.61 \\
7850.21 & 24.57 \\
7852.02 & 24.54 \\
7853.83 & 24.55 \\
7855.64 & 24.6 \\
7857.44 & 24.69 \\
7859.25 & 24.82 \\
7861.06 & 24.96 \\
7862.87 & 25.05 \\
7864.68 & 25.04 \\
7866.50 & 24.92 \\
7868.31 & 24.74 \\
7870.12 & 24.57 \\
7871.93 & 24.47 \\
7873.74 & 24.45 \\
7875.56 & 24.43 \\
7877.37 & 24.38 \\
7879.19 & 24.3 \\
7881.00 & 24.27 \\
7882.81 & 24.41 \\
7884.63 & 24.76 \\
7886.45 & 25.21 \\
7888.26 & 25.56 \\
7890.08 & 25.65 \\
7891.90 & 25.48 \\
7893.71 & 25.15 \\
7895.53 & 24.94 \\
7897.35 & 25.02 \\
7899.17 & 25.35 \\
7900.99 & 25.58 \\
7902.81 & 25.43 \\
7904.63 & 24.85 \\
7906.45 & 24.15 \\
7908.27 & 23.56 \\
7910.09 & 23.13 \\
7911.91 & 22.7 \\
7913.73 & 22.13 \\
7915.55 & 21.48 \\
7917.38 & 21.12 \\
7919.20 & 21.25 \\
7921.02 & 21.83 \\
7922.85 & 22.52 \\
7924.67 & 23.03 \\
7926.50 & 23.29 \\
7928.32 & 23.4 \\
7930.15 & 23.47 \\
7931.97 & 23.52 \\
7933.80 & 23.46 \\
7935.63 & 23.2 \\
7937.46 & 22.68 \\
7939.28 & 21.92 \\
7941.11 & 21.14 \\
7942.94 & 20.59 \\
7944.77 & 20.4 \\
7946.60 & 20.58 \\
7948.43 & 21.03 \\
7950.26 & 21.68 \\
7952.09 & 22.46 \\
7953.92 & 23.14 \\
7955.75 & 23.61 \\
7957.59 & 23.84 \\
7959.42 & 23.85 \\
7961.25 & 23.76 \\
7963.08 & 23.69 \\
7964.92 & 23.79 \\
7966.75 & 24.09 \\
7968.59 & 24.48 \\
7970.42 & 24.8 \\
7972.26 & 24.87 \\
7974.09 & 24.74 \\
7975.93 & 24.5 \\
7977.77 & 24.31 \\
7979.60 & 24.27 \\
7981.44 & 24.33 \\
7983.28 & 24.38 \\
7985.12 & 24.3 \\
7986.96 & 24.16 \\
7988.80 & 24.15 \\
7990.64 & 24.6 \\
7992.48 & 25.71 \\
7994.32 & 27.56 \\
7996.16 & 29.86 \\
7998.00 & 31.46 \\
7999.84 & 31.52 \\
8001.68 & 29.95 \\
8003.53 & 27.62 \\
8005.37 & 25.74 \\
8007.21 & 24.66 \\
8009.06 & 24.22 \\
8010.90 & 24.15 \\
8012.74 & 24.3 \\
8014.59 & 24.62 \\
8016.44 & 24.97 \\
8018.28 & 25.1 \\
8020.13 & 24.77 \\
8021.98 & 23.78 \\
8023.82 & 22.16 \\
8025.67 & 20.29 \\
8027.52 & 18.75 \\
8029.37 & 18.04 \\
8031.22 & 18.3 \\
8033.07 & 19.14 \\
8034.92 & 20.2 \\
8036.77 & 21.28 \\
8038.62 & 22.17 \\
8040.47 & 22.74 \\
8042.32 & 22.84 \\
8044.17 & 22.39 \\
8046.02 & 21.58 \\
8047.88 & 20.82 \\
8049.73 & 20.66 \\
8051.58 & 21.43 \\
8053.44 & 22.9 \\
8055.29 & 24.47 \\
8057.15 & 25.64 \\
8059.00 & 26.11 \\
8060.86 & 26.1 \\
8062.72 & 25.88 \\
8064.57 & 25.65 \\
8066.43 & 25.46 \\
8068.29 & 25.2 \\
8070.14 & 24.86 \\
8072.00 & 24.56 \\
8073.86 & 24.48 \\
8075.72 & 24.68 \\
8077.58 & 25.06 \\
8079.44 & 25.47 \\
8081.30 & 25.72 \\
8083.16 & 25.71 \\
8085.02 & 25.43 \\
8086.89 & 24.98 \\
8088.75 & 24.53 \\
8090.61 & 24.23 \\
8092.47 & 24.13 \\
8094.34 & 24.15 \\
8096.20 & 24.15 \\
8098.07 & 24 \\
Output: 0.08 mag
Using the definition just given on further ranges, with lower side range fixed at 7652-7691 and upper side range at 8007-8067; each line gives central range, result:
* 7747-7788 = -0.03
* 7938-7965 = 0.04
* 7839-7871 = -0.05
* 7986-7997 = -0.13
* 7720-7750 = 0.00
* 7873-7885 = -0.04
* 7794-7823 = -0.07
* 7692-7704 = -0.03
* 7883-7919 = -0.03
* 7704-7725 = -0.01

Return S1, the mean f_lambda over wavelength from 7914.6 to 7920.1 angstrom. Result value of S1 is 21.3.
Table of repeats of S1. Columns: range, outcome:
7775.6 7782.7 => 25.3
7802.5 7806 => 25.6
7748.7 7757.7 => 24.2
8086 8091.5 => 24.6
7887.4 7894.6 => 25.5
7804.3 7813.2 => 25.2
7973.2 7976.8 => 24.6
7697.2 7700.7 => 25.1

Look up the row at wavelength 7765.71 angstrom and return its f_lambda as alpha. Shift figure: 25.03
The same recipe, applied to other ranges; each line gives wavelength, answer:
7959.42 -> 23.85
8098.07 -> 24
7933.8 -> 23.46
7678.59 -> 24.91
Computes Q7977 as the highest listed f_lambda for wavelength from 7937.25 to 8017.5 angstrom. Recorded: 31.52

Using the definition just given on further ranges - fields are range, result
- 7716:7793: 25.33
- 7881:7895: 25.65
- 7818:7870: 25.61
